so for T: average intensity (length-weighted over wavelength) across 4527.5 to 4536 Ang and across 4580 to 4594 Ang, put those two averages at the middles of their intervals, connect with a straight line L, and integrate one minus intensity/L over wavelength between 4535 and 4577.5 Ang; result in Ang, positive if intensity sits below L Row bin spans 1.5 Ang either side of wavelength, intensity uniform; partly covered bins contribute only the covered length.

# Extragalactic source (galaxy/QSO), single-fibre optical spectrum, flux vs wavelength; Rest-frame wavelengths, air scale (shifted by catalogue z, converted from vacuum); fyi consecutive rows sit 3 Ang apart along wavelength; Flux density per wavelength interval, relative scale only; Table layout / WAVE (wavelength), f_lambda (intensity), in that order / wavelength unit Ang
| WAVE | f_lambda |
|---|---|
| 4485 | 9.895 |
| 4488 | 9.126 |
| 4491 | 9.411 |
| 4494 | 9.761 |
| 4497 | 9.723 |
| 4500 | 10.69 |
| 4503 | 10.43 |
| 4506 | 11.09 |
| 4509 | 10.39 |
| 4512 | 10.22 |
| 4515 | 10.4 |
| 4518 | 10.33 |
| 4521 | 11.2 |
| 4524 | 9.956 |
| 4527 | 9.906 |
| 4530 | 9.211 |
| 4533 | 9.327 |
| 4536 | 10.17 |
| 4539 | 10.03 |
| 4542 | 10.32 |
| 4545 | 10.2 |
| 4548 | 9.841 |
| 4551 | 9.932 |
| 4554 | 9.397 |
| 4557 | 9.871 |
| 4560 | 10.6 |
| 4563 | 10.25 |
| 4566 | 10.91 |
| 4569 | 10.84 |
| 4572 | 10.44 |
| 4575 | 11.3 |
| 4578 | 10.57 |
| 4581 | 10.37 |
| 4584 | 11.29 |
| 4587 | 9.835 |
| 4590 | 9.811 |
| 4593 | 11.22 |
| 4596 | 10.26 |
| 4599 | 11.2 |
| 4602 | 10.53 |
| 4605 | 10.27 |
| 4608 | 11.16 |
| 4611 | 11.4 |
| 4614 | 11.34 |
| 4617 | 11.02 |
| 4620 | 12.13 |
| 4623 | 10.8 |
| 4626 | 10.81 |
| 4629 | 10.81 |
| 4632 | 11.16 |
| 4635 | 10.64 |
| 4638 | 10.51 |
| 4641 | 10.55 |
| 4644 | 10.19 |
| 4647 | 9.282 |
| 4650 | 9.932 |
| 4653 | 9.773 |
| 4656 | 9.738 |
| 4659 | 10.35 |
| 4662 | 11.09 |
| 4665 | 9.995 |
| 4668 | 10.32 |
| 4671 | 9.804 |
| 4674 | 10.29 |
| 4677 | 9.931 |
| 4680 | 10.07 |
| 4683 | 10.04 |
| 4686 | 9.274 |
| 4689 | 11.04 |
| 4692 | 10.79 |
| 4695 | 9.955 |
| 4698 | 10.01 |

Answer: -1.5 Ang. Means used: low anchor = 9.5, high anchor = 10.5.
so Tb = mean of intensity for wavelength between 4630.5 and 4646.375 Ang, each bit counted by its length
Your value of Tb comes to 10.5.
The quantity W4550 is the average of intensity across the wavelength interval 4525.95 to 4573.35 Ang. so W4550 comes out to 10.1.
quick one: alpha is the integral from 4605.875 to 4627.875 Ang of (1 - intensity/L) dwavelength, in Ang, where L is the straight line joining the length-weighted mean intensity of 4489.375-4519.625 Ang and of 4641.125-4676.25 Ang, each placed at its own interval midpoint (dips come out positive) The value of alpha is -2.3 Ang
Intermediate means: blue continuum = 10.2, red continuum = 10.1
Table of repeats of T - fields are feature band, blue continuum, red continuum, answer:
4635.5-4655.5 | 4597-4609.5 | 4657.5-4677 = 0.8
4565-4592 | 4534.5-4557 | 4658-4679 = -1.5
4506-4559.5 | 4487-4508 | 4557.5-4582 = 1.3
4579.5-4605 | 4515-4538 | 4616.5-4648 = -0.2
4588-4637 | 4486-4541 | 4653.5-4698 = -3.7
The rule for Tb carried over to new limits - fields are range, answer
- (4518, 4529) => 10.3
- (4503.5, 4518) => 10.5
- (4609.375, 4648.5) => 10.8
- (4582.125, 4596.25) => 10.5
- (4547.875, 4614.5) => 10.6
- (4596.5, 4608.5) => 10.7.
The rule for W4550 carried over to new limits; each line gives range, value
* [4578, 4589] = 10.5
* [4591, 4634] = 11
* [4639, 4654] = 9.97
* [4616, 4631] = 11.1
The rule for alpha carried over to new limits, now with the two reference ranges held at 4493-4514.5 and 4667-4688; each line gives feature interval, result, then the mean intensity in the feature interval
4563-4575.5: -0.68 Ang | 10.8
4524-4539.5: 0.84 Ang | 9.73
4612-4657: -2.35 Ang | 10.6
